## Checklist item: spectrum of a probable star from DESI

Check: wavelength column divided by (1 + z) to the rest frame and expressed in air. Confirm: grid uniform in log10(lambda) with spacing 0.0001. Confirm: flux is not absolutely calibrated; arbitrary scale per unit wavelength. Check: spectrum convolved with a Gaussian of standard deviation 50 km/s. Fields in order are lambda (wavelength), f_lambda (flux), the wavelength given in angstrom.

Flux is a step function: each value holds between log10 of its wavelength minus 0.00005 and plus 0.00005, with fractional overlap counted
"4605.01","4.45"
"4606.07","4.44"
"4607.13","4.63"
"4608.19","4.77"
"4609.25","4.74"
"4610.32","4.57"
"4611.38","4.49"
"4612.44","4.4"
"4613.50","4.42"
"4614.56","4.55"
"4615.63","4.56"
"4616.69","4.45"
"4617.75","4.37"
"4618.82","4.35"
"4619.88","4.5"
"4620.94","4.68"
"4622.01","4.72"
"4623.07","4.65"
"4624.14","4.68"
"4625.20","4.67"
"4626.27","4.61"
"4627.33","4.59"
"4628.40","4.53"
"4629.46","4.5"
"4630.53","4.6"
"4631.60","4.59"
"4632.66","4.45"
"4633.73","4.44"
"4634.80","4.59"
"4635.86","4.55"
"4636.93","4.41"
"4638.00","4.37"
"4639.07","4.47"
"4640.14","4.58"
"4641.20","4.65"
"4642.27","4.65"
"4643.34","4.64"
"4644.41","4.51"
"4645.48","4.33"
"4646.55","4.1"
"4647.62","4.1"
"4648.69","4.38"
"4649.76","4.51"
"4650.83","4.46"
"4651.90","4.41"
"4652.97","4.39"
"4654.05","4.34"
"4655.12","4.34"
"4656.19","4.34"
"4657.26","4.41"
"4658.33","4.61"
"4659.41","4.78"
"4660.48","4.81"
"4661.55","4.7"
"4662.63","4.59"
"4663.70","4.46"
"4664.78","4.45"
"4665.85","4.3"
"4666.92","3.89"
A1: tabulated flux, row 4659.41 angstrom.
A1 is 4.78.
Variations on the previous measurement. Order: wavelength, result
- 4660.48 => 4.81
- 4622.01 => 4.72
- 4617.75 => 4.37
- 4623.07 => 4.65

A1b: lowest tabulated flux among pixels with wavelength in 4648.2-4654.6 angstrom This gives 4.34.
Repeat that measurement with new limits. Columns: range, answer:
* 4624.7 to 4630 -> 4.5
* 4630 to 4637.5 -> 4.41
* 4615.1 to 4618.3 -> 4.37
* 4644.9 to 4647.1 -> 4.1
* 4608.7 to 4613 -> 4.4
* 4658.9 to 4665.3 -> 4.45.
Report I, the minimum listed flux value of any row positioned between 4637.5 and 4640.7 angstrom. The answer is 4.37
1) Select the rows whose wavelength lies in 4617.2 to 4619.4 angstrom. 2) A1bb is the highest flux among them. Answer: 4.37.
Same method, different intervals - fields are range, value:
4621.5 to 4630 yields 4.72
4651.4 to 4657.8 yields 4.41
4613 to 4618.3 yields 4.56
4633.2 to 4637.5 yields 4.59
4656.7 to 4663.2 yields 4.81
